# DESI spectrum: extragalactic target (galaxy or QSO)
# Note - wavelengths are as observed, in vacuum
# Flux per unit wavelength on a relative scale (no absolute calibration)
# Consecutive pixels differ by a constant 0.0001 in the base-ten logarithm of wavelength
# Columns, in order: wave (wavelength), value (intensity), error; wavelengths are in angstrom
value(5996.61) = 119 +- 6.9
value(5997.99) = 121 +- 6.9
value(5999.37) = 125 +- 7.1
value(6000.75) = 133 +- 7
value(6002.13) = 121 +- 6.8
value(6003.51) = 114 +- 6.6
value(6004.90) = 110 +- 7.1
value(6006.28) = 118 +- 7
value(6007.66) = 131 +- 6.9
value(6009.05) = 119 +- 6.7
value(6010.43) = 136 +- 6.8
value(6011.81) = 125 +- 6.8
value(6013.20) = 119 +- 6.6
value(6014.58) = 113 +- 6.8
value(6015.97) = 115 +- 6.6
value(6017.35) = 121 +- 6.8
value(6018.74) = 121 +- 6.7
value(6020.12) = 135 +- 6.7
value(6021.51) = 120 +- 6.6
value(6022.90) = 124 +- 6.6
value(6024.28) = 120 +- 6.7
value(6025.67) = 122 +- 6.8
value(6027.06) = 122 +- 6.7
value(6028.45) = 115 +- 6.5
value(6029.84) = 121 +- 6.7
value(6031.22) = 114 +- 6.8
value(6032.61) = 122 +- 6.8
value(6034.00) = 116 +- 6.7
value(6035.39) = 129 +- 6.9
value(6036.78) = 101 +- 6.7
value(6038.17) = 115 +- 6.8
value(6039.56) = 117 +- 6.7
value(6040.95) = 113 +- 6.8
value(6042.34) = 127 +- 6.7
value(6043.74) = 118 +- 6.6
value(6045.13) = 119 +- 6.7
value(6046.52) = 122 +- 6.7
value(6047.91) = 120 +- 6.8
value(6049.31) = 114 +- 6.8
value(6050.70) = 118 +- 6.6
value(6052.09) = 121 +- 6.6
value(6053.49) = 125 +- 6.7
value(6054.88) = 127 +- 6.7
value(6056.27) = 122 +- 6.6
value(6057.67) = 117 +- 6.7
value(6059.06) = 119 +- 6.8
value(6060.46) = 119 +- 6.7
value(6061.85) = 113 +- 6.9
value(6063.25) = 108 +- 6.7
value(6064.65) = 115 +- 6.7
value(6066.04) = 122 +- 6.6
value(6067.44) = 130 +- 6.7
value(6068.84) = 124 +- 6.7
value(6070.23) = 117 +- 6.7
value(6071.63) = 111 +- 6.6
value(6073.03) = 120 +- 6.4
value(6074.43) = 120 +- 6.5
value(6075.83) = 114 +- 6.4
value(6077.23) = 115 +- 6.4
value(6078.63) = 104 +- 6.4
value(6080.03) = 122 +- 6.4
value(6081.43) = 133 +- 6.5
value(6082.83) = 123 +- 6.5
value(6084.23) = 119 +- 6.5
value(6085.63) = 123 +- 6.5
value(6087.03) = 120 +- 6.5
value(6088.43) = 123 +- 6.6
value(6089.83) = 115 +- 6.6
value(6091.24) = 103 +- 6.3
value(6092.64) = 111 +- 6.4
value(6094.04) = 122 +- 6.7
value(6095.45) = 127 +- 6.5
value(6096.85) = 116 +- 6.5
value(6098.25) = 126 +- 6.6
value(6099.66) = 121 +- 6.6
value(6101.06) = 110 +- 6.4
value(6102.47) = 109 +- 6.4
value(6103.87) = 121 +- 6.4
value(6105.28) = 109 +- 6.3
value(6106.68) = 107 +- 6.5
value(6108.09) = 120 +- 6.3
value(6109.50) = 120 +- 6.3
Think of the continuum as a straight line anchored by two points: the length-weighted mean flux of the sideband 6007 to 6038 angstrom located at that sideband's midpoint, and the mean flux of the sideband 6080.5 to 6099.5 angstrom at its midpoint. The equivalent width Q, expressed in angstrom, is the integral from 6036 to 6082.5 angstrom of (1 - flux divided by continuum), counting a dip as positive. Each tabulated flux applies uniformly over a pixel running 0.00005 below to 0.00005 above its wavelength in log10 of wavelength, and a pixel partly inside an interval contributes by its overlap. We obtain 0.8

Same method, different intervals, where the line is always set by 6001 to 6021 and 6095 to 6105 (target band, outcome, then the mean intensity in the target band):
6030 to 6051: 0.5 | 118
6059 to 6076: 0.2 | 118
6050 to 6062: -0.1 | 121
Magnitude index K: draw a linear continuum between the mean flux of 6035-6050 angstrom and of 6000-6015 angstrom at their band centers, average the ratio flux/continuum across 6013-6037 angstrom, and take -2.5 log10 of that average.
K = -0.001 mag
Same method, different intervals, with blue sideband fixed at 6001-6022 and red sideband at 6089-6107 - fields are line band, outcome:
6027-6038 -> 0.03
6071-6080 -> 0.02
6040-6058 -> -0.01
